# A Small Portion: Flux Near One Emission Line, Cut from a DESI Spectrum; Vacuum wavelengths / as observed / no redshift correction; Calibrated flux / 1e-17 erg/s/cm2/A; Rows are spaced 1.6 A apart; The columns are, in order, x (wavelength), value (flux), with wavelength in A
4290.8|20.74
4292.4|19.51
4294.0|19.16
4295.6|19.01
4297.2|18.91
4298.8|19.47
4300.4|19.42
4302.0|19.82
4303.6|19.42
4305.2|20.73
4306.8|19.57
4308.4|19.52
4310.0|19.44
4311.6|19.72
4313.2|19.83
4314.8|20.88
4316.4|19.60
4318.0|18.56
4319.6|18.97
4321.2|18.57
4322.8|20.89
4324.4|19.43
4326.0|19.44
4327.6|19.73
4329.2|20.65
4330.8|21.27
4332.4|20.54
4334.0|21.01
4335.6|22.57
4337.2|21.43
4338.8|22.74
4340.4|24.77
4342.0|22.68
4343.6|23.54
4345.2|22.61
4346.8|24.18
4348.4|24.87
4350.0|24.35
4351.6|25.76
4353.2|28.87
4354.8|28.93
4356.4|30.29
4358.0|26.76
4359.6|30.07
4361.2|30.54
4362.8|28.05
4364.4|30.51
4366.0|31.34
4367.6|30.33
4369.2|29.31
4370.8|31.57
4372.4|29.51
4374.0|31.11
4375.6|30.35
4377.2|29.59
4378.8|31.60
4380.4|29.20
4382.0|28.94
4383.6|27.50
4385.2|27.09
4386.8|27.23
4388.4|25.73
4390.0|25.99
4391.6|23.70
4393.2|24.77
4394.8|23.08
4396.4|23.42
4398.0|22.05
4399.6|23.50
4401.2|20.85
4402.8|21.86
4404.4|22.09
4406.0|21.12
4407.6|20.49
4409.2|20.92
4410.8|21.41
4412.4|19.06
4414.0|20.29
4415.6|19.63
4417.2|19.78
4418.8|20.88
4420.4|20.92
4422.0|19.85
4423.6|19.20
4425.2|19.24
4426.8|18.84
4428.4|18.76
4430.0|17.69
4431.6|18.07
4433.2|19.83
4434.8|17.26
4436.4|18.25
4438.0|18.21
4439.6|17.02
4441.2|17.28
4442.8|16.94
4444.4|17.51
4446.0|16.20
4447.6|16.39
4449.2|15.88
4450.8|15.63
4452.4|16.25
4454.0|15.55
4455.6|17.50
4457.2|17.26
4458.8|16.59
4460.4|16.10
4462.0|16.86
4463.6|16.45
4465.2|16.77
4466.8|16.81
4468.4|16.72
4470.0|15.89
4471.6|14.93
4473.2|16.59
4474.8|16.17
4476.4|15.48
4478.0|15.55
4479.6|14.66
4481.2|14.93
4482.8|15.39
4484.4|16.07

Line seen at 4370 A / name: Mg II 2798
